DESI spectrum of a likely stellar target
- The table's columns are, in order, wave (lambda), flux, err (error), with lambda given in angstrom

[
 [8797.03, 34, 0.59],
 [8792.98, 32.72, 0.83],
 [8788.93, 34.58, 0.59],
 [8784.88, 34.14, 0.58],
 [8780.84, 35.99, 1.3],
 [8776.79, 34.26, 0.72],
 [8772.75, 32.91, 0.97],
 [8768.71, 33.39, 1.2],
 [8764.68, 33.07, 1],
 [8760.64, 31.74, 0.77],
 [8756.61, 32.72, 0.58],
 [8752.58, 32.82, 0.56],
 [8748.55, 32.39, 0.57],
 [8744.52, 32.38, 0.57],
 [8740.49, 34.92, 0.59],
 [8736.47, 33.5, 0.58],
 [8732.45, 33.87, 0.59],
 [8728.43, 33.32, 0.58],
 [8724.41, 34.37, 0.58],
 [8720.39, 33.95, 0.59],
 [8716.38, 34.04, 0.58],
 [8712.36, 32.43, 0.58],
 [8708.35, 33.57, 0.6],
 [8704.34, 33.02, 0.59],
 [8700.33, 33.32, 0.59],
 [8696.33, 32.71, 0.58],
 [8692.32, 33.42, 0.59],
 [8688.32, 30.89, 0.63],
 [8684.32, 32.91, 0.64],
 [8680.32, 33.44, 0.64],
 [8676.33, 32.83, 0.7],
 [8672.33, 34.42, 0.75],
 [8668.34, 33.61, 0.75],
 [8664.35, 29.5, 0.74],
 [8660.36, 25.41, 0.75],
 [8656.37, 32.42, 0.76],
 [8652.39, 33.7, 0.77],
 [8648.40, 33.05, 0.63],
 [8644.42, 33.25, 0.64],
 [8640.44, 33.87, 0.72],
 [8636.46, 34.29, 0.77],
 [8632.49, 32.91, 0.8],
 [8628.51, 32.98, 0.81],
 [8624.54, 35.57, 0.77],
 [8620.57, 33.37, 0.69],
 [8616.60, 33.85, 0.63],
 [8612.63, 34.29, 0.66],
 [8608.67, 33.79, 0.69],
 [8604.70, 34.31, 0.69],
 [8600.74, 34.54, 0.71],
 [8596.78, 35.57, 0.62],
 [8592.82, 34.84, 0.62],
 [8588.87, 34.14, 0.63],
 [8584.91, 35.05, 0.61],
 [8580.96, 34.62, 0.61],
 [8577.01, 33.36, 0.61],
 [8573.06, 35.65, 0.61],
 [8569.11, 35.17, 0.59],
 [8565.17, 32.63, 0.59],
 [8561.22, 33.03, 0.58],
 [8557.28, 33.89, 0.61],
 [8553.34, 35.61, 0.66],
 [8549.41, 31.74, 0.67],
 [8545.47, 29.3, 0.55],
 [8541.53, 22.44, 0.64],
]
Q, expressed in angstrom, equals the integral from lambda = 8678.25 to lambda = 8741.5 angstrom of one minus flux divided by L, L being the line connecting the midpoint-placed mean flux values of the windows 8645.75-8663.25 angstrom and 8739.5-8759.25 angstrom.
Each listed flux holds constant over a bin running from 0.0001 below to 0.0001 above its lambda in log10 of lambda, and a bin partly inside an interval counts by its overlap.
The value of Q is -2.28 angstrom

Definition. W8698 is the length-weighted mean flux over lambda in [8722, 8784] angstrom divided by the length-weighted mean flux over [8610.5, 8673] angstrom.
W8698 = 1.02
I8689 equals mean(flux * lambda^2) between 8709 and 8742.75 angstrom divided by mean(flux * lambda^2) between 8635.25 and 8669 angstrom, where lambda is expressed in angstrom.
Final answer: 1.07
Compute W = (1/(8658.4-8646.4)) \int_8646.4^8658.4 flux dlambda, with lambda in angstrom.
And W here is 33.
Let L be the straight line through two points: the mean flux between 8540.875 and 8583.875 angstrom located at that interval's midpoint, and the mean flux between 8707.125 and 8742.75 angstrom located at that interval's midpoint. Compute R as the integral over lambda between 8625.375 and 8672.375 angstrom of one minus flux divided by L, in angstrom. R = 1.3 angstrom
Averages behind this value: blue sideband 32.9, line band 32.4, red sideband 33.8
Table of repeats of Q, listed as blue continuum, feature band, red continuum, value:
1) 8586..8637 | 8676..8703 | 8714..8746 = 0.9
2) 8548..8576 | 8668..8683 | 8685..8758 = -0.1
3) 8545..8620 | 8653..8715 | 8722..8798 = 2.6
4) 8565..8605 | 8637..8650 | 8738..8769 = 0.2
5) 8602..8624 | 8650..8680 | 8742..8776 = 1.6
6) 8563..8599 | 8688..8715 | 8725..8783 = 0.7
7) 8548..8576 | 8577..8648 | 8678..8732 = -0.9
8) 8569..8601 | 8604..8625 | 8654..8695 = -0.2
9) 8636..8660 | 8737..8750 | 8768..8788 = 0.2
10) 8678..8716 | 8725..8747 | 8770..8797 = -0.1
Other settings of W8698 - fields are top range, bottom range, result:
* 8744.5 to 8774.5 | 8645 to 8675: 1.03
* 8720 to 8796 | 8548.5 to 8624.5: 0.98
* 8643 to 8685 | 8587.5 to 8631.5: 0.94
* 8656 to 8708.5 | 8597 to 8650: 0.95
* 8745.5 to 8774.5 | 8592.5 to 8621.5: 0.95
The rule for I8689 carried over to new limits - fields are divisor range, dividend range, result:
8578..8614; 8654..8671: 0.90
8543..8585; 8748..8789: 1.05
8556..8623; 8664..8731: 0.99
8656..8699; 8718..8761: 1.06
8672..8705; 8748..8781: 1.02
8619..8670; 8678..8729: 1.03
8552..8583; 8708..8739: 1.02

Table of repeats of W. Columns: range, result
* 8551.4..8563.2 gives 34.2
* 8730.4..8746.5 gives 33.7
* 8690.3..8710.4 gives 33.2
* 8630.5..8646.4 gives 33.6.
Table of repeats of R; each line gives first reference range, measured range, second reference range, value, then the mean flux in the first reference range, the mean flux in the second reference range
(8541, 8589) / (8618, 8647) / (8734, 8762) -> -0.6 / 33.1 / 33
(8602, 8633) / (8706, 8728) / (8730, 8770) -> -0.2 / 33.9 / 33.1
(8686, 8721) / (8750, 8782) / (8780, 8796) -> 0.6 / 33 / 34.2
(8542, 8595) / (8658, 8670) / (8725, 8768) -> 1.4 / 33.5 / 33.1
